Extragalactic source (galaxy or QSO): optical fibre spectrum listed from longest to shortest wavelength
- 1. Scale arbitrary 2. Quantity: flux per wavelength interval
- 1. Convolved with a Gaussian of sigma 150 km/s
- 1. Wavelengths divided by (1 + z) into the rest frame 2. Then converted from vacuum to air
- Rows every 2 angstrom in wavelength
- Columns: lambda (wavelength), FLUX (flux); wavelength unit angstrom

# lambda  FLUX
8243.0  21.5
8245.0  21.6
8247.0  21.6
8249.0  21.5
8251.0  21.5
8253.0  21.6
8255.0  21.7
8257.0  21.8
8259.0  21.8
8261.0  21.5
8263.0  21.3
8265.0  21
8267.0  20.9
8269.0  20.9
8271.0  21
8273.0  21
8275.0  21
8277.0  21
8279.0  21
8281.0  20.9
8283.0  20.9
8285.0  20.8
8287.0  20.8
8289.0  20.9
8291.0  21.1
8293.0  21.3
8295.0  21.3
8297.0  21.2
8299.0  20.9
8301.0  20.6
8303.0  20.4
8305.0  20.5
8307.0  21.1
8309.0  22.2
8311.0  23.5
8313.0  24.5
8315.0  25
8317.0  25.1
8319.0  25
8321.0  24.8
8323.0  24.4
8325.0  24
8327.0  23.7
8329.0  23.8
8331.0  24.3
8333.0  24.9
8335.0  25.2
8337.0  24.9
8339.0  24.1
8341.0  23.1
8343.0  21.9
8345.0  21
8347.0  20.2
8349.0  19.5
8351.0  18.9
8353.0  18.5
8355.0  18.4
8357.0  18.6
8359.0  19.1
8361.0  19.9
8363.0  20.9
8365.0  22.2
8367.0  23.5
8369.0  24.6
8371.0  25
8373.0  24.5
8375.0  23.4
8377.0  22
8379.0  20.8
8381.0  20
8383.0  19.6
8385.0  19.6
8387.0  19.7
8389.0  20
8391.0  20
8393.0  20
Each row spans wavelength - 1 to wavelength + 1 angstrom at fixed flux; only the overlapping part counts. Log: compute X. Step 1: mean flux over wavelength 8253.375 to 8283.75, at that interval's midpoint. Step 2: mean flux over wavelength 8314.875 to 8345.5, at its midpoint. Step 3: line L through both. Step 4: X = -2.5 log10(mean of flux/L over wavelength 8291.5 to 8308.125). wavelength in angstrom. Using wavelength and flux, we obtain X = 0.086 mag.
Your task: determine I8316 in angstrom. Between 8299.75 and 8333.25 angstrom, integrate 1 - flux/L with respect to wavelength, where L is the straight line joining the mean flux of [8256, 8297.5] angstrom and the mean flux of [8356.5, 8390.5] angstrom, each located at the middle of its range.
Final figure -3.34 angstrom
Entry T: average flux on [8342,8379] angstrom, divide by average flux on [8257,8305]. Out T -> 1.01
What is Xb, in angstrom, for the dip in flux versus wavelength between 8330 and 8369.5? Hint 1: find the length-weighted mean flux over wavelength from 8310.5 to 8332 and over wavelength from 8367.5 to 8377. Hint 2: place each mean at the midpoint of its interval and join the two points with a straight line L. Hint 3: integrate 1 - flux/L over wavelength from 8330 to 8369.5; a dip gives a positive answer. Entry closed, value 4.2 angstrom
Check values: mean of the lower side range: 24.4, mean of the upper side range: 24.1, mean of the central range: 21.6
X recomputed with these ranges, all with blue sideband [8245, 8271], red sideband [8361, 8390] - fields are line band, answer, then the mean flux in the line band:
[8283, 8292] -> 0.031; 20.9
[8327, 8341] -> -0.129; 24.4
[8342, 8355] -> 0.095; 19.9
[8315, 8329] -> -0.136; 24.5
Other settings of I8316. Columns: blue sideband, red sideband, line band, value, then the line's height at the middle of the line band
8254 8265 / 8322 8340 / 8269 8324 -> 2.7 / 23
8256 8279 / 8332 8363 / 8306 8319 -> -1.5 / 21.2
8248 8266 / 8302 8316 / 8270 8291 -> 1.0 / 21.9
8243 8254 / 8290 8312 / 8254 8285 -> 0.4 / 21.4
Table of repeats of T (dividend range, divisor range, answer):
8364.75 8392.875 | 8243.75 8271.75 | 1.01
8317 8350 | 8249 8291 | 1.11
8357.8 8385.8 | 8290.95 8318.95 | 0.98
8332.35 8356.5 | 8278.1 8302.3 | 1.03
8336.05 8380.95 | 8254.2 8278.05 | 1.01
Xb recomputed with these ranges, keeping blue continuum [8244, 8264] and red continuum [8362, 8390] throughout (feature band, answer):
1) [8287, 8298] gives 0.28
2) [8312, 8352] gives -3.06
